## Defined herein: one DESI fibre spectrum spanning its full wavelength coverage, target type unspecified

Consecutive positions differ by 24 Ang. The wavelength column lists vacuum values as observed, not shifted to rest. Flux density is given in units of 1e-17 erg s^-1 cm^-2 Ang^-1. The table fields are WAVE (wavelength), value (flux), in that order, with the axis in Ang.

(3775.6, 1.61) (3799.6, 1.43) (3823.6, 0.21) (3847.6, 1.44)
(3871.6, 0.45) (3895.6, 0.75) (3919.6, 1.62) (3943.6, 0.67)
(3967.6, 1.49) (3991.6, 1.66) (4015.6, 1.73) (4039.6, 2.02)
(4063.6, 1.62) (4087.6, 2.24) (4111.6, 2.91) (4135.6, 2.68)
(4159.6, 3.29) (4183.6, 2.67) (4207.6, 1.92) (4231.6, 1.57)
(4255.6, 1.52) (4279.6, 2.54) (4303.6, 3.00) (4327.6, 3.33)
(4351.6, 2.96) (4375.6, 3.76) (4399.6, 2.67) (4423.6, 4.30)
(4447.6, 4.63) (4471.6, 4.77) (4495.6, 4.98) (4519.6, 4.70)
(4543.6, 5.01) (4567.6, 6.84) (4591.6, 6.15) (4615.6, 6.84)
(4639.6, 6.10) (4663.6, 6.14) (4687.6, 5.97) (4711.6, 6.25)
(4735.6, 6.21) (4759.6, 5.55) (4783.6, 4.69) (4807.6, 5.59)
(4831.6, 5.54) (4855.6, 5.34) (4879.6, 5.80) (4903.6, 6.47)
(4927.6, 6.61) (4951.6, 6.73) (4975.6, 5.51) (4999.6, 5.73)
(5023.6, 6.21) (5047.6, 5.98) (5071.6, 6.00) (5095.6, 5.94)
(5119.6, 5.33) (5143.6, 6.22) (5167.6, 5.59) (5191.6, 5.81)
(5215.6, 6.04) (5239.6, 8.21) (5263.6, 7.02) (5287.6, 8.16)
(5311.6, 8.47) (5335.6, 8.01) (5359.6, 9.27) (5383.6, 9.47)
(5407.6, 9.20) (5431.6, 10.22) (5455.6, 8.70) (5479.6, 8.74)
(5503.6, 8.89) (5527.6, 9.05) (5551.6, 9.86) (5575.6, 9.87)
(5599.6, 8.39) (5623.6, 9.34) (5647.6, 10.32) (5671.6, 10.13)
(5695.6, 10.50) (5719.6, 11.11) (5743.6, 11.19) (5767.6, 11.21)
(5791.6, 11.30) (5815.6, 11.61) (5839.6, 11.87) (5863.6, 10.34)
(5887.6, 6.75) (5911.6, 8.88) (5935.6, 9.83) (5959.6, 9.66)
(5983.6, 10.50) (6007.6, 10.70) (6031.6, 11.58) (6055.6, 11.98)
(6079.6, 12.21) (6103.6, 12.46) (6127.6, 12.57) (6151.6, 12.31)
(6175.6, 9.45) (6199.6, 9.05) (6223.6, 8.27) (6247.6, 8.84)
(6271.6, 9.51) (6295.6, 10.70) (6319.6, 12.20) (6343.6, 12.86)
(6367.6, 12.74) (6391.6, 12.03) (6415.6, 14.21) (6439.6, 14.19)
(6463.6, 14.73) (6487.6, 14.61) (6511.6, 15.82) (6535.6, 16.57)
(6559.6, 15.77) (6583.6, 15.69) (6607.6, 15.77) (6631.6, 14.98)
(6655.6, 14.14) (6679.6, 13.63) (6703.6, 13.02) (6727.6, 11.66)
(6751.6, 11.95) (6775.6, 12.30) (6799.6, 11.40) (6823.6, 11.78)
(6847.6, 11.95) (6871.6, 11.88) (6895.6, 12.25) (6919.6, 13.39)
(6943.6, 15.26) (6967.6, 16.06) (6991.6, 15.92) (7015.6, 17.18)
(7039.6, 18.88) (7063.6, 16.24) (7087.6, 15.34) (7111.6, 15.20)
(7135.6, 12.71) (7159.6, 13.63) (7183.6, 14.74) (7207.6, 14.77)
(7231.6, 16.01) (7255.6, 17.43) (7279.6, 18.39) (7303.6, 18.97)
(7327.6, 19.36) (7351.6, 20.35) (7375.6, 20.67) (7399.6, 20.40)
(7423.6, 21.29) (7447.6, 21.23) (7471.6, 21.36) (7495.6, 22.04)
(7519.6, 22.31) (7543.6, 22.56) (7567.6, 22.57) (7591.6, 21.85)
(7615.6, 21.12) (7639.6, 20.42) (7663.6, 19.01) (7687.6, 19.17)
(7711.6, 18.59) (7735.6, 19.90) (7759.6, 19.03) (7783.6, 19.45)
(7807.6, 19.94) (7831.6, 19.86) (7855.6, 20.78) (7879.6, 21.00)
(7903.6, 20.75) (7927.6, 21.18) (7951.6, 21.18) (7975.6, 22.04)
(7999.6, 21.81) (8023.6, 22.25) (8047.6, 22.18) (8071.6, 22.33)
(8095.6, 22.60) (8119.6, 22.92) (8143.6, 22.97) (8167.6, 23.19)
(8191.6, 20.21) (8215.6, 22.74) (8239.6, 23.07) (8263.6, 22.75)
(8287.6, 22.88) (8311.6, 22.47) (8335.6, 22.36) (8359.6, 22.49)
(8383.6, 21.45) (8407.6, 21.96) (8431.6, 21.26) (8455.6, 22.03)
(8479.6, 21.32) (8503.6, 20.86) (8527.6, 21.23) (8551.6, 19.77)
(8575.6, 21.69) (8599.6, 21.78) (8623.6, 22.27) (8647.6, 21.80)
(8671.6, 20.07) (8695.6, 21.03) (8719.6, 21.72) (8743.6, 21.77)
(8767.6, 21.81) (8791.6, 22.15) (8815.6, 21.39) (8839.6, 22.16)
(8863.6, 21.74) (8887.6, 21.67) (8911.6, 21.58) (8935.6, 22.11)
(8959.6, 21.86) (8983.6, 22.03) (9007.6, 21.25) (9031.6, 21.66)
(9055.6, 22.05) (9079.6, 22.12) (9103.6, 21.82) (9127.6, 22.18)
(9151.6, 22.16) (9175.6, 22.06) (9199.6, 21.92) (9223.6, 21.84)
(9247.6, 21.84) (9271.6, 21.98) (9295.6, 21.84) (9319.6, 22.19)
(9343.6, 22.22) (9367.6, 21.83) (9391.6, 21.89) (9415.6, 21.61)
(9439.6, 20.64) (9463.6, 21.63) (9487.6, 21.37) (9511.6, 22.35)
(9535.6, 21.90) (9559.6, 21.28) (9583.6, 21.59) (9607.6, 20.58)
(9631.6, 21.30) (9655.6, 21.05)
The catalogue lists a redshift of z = 0.00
